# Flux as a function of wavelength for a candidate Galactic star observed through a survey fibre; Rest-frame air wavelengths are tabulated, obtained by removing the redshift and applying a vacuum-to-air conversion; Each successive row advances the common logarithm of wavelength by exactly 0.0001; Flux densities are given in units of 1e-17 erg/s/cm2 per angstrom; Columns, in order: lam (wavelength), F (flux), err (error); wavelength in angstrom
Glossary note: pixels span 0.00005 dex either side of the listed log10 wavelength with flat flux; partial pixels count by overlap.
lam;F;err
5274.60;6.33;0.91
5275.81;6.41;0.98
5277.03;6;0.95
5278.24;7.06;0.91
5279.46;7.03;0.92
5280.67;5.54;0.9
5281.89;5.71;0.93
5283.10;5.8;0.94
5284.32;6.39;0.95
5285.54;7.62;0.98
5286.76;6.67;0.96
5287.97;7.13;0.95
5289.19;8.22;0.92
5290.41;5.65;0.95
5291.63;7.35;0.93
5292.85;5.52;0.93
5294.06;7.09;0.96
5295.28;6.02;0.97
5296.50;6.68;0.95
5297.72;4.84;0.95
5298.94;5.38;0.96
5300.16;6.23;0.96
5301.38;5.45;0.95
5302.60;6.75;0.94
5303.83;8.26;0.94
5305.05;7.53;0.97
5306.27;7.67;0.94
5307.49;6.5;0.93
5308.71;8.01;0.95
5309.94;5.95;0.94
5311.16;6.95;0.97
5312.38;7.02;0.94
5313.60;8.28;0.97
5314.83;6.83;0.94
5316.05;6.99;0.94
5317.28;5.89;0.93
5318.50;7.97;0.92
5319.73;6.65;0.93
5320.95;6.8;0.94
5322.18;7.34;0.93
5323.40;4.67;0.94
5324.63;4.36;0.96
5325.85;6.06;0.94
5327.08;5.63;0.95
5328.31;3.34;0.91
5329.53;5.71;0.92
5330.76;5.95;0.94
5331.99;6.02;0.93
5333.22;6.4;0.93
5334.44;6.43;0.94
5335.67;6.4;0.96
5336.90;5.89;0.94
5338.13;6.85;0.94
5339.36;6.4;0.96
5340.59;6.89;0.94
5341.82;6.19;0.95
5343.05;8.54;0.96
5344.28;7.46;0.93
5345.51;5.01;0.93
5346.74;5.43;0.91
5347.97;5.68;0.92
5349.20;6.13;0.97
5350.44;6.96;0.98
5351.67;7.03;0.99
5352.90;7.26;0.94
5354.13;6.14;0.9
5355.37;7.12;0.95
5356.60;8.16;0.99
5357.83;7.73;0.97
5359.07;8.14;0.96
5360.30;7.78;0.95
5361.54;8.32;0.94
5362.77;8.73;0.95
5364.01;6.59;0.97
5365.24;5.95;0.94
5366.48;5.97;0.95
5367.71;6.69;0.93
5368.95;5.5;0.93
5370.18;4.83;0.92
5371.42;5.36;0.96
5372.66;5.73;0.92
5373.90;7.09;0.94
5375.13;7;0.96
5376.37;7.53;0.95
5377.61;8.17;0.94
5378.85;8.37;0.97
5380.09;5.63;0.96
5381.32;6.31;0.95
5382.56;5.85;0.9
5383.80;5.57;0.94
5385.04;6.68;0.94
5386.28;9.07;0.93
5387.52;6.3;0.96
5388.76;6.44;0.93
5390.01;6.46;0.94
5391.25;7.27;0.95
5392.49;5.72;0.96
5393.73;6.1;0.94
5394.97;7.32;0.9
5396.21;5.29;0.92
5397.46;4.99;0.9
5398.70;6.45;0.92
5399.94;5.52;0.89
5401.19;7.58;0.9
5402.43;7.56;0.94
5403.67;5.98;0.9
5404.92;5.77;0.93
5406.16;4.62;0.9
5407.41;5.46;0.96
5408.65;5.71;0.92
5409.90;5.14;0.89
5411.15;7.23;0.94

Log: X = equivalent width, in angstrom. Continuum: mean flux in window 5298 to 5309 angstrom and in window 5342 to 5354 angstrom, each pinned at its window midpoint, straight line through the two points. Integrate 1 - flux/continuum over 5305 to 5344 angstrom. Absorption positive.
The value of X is 1.1 angstrom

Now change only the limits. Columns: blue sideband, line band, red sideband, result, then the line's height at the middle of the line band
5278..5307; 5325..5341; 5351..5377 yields 1.86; 6.75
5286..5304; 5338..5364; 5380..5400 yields -2.69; 6.38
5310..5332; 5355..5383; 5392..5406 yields -3.18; 6.19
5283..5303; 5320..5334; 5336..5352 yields 1.66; 6.46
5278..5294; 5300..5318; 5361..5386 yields -1.02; 6.61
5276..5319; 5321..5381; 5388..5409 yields -1.21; 6.39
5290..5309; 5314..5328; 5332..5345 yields 0.79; 6.63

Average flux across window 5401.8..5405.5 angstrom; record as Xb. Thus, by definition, 6.45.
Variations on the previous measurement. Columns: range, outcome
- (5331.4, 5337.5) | 6.23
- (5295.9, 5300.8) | 5.78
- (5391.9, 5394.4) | 5.95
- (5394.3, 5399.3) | 6.01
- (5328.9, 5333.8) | 6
